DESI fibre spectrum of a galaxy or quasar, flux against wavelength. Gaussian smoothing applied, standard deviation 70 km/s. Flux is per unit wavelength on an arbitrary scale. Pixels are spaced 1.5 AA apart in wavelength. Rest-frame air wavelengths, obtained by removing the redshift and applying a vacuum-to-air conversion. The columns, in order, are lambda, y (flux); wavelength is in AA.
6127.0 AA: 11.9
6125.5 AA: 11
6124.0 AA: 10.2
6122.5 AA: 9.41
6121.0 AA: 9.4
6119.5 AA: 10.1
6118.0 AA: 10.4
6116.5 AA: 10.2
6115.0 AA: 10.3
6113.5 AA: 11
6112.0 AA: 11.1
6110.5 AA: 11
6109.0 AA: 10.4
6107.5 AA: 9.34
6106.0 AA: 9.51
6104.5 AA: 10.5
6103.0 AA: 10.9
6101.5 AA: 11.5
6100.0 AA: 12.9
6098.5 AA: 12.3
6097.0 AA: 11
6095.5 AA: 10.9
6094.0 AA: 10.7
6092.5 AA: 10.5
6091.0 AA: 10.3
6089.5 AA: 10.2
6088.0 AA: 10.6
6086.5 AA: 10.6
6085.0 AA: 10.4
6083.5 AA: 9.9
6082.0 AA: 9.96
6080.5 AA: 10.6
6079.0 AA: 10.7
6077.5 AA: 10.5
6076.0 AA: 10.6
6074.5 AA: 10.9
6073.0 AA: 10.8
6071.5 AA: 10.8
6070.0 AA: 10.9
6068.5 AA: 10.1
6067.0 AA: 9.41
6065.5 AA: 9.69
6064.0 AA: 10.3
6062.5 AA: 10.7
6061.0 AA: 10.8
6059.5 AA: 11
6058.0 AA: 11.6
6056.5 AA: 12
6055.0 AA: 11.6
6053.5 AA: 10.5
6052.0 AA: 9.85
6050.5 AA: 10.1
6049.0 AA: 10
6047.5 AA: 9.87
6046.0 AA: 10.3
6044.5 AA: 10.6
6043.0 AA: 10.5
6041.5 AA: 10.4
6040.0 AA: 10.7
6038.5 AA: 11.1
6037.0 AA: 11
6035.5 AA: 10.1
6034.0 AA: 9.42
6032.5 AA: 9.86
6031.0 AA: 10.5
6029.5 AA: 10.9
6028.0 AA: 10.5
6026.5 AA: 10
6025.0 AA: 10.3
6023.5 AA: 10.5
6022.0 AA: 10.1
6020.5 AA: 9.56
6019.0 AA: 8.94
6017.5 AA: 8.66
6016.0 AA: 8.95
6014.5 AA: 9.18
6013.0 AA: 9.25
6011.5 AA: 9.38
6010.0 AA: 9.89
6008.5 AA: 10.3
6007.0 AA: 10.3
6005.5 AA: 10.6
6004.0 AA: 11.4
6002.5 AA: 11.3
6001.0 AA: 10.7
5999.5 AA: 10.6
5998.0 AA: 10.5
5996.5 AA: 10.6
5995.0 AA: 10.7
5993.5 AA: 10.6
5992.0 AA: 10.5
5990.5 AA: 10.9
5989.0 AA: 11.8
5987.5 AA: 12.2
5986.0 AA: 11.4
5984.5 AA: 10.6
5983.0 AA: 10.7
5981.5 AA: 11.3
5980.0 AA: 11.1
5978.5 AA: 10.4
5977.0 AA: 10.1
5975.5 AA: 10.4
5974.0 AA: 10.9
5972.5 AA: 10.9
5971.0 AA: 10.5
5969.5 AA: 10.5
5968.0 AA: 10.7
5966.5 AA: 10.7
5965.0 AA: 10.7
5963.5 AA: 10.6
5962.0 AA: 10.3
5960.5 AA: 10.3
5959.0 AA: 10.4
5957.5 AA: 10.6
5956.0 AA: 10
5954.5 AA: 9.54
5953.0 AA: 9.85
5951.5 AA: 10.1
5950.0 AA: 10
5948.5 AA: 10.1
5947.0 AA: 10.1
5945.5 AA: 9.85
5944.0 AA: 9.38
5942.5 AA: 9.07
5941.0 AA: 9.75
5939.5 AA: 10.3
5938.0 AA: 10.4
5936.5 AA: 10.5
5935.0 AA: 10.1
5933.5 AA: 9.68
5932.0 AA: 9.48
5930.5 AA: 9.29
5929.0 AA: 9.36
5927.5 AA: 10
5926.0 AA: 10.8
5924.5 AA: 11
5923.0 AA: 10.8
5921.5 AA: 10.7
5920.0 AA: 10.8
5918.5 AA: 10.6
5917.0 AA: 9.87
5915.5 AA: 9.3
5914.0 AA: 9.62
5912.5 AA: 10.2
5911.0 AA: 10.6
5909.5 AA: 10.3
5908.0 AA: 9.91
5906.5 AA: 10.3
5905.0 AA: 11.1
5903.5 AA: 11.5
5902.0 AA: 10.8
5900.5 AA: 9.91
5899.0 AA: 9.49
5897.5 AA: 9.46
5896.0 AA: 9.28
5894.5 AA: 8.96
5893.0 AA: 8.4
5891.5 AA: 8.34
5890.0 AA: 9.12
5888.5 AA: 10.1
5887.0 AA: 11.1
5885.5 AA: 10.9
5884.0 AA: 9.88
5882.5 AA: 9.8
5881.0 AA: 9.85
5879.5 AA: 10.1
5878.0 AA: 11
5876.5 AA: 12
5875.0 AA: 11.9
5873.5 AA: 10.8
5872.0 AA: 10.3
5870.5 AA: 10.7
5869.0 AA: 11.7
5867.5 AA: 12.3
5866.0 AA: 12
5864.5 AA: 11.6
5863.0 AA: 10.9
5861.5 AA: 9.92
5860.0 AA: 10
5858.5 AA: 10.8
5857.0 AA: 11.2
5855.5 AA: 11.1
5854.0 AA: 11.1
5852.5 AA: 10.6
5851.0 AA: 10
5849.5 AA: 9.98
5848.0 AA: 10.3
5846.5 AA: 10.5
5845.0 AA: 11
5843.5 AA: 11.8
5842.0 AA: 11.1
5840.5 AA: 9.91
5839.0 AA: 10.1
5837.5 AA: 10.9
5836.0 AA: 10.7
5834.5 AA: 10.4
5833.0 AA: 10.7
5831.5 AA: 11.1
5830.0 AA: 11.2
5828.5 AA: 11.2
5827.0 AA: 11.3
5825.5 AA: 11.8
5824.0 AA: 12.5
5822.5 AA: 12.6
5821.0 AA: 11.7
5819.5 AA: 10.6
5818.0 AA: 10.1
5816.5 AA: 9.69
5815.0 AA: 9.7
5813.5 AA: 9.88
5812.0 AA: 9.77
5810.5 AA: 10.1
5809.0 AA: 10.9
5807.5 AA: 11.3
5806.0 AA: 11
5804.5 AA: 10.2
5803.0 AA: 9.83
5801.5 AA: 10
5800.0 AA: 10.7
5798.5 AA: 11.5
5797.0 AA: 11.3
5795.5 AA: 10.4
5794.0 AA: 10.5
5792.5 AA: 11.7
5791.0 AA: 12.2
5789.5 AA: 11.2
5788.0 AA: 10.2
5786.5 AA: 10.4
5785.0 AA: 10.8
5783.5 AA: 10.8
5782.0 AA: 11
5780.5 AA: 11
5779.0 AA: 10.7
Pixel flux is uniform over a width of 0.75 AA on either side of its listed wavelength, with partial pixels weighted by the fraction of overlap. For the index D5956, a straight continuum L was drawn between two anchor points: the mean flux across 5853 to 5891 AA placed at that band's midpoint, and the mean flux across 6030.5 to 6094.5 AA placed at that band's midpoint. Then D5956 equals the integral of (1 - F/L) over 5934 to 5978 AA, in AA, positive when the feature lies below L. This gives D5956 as 1.8 AA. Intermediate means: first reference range 10.8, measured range 10.2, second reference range 10.5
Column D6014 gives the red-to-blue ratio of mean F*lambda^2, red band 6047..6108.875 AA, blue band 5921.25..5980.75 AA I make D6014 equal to 1.08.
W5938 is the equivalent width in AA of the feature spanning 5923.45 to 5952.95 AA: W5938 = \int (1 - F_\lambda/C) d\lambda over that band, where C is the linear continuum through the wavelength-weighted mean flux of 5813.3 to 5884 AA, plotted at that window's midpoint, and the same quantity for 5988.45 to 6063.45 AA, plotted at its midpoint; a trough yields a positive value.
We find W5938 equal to 1.8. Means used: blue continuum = 10.9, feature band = 9.97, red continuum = 10.4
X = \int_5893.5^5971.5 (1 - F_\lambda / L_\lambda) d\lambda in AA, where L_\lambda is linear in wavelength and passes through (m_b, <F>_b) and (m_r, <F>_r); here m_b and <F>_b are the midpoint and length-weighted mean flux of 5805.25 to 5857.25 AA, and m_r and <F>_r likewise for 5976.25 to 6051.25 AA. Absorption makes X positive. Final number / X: 3.2 AA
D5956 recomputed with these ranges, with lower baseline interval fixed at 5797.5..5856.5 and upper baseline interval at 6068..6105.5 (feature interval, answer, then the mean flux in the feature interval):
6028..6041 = 0.37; 10.4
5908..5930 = 1.01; 10.3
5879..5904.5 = 2.17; 9.83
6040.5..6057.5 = 0.34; 10.5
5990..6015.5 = 0.90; 10.4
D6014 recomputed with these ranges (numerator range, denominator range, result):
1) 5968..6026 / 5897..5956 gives 1.06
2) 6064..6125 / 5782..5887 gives 1.06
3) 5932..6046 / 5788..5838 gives 1.01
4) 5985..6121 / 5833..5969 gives 1.07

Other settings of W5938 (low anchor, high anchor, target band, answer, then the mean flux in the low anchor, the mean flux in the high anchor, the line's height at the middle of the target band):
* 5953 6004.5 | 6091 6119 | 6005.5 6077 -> 3.12 AA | 10.7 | 10.8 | 10.7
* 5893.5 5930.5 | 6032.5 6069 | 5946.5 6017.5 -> -0.96 AA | 10.2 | 10.5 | 10.3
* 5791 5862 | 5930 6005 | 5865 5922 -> 1.43 AA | 10.8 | 10.5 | 10.6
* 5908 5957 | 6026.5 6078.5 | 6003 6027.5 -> 1.22 AA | 10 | 10.5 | 10.4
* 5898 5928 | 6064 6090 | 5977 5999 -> -1.13 AA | 10.4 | 10.4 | 10.4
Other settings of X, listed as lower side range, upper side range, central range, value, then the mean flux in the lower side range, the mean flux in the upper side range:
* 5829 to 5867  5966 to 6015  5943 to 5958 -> 1.1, 10.8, 10.6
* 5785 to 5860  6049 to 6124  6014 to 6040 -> 1.5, 10.8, 10.6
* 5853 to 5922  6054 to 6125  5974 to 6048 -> 0.9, 10.4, 10.6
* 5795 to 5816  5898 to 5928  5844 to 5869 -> -1.1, 10.5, 10.4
